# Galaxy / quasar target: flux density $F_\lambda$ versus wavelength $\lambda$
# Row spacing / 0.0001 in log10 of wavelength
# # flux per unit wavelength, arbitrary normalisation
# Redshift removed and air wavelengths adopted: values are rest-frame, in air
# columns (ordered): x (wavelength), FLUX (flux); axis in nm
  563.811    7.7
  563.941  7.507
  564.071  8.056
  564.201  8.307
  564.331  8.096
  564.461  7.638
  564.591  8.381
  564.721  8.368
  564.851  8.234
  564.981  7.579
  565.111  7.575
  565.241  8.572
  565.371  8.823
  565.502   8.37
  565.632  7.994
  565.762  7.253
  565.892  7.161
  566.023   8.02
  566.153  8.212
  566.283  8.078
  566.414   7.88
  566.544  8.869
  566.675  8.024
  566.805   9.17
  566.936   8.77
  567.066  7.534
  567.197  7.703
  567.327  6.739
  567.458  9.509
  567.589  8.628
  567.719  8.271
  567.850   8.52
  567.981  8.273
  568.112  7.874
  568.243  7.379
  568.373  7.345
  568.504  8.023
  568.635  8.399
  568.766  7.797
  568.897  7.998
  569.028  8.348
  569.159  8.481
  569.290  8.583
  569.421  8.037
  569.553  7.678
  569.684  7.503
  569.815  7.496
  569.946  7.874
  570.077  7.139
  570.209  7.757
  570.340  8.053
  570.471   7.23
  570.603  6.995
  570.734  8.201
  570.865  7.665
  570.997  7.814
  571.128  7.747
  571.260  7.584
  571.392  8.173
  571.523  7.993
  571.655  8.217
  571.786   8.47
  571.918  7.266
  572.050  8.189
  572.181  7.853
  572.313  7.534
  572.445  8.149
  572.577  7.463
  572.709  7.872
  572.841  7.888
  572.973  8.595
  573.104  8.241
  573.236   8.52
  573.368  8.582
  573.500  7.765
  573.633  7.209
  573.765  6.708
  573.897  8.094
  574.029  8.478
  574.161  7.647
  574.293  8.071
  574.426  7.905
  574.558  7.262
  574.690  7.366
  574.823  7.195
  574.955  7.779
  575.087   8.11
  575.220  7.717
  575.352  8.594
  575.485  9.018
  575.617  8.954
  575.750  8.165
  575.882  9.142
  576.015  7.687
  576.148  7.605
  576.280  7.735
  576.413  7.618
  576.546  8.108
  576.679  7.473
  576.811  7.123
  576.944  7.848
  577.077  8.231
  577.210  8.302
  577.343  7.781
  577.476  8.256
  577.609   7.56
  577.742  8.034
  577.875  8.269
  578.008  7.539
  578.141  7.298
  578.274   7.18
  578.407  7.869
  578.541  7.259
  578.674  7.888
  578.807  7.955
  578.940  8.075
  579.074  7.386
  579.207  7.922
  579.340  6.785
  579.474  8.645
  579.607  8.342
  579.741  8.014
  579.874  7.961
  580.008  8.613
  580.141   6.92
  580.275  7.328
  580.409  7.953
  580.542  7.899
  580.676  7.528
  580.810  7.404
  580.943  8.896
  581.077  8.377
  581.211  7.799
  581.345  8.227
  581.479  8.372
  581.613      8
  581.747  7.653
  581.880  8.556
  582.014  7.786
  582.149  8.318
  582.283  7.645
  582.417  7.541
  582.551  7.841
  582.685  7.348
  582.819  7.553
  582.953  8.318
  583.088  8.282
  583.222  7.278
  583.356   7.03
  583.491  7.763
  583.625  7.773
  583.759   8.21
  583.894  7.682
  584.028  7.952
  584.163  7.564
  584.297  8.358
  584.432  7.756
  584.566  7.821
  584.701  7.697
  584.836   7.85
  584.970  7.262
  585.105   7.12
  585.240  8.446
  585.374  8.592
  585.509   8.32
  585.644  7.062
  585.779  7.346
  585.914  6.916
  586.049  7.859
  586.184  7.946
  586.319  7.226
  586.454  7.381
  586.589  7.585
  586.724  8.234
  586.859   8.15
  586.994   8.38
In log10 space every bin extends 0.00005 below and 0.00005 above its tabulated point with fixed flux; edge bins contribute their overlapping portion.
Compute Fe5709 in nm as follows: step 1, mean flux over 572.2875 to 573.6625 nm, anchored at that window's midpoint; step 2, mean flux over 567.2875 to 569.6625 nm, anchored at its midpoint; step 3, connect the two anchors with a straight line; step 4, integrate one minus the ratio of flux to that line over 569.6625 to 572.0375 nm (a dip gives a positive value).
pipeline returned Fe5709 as 0.09 nm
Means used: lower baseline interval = 8.11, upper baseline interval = 8.01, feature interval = 7.75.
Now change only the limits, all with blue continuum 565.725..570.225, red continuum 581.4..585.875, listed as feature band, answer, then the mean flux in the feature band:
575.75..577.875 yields 0.00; 7.92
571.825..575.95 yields -0.02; 7.98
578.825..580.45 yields 0.01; 7.83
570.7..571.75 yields 0.01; 7.93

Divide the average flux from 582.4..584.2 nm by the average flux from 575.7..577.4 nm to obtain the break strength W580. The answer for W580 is 1.0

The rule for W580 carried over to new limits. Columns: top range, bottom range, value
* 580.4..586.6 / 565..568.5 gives 0.97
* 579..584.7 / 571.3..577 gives 0.99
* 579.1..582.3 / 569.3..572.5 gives 1.02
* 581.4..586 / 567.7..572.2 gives 0.99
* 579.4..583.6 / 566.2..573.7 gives 0.99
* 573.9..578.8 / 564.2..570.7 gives 0.99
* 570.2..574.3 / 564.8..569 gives 0.97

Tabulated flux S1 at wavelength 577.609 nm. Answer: 7.56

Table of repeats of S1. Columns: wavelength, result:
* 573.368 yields 8.582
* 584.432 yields 7.756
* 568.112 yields 7.874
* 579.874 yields 7.961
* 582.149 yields 8.318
